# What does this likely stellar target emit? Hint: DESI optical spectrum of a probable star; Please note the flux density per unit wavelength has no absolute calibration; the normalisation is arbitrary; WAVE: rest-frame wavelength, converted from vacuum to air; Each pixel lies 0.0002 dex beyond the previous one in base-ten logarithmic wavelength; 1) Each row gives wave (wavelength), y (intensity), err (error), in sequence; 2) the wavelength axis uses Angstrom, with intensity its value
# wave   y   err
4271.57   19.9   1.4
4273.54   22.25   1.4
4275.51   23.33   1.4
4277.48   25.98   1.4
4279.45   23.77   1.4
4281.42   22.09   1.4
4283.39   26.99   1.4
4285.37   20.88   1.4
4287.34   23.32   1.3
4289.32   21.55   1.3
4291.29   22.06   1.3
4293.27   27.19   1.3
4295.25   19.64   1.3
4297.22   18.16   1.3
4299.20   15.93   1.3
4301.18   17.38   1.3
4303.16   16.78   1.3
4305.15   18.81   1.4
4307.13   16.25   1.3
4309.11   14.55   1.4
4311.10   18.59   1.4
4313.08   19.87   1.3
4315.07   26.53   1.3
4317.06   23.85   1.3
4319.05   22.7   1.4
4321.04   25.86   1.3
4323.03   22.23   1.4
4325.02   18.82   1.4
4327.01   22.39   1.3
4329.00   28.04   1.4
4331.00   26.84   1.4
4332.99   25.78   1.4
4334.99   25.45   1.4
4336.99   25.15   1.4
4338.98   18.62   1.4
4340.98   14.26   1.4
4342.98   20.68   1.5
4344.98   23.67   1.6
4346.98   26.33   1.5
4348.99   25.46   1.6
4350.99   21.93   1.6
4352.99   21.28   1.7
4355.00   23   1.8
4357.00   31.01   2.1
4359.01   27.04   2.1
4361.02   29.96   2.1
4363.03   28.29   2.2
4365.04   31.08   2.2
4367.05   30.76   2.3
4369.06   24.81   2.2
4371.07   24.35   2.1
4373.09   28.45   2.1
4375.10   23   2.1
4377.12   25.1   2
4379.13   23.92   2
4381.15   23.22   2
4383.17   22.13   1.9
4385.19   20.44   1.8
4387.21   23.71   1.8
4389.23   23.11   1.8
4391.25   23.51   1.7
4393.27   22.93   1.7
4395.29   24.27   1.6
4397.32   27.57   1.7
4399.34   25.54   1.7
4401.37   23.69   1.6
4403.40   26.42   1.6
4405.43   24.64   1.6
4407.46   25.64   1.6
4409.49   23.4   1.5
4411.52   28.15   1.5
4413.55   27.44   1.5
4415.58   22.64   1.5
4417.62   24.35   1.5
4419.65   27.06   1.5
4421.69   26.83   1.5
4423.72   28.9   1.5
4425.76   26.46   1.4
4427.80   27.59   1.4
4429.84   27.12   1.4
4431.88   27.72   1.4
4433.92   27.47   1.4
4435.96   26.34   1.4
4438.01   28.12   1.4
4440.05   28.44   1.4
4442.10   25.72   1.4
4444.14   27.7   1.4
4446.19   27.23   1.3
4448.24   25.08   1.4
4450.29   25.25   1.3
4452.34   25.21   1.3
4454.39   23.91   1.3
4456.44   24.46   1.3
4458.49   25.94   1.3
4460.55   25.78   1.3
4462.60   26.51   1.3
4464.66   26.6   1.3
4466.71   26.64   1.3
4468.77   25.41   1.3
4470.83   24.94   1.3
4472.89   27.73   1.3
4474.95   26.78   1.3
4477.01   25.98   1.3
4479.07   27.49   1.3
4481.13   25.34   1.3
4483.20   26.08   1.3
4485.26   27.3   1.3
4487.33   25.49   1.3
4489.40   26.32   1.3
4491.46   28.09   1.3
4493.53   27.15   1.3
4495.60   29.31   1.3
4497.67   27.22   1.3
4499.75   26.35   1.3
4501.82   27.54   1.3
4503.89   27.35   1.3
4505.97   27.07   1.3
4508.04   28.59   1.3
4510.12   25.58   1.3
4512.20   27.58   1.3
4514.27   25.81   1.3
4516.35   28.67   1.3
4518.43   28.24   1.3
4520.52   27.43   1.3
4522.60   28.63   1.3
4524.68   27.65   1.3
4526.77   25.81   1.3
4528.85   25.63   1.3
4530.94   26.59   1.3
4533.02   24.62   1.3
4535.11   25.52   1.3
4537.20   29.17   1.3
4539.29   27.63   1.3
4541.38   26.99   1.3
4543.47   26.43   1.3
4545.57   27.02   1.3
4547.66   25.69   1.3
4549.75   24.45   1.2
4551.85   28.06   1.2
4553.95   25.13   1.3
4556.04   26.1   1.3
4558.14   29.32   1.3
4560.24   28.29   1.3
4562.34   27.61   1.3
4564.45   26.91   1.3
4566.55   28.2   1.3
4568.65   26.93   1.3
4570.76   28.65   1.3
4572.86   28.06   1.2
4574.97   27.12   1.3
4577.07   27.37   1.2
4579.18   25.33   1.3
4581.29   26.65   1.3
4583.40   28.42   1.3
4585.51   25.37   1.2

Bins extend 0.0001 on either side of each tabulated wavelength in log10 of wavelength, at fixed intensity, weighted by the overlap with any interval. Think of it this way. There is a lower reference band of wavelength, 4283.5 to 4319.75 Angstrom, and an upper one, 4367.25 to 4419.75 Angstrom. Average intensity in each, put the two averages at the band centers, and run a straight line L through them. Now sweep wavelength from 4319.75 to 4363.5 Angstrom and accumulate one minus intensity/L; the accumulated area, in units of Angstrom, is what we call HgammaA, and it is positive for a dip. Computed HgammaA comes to -3.7 Angstrom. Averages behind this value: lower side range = 20.4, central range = 24.1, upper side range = 24.7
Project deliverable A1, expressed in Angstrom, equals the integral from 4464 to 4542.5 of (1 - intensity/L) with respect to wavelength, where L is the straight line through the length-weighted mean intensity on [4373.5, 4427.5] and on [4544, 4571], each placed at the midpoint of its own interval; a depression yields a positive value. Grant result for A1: -1.9 Angstrom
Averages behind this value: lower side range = 24.9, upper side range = 27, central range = 26.9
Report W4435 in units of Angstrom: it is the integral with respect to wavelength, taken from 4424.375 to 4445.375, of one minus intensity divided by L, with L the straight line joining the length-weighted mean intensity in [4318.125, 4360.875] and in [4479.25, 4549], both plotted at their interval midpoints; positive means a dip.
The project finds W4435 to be -1.46 Angstrom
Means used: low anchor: 23.8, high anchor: 27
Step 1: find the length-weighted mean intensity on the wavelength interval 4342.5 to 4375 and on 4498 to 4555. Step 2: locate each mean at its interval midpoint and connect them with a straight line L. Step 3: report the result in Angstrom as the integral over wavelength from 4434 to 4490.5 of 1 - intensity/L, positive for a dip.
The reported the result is 0.7 Angstrom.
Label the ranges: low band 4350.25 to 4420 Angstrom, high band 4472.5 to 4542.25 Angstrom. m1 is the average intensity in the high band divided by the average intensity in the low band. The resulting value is 1.07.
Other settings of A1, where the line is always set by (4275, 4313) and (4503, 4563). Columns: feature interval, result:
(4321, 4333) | -1.4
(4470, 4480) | -0.5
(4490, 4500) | -0.7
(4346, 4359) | -1.6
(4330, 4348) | -0.9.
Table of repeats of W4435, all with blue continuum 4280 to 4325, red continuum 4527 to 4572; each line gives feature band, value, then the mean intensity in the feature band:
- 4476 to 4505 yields -1.7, 26.9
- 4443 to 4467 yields -1.2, 25.8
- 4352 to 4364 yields -2.4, 26.8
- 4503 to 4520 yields -0.9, 27.4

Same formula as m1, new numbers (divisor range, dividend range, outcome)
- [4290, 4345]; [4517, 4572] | 1.27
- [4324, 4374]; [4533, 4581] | 1.08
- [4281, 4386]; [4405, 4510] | 1.15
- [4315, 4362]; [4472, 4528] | 1.13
